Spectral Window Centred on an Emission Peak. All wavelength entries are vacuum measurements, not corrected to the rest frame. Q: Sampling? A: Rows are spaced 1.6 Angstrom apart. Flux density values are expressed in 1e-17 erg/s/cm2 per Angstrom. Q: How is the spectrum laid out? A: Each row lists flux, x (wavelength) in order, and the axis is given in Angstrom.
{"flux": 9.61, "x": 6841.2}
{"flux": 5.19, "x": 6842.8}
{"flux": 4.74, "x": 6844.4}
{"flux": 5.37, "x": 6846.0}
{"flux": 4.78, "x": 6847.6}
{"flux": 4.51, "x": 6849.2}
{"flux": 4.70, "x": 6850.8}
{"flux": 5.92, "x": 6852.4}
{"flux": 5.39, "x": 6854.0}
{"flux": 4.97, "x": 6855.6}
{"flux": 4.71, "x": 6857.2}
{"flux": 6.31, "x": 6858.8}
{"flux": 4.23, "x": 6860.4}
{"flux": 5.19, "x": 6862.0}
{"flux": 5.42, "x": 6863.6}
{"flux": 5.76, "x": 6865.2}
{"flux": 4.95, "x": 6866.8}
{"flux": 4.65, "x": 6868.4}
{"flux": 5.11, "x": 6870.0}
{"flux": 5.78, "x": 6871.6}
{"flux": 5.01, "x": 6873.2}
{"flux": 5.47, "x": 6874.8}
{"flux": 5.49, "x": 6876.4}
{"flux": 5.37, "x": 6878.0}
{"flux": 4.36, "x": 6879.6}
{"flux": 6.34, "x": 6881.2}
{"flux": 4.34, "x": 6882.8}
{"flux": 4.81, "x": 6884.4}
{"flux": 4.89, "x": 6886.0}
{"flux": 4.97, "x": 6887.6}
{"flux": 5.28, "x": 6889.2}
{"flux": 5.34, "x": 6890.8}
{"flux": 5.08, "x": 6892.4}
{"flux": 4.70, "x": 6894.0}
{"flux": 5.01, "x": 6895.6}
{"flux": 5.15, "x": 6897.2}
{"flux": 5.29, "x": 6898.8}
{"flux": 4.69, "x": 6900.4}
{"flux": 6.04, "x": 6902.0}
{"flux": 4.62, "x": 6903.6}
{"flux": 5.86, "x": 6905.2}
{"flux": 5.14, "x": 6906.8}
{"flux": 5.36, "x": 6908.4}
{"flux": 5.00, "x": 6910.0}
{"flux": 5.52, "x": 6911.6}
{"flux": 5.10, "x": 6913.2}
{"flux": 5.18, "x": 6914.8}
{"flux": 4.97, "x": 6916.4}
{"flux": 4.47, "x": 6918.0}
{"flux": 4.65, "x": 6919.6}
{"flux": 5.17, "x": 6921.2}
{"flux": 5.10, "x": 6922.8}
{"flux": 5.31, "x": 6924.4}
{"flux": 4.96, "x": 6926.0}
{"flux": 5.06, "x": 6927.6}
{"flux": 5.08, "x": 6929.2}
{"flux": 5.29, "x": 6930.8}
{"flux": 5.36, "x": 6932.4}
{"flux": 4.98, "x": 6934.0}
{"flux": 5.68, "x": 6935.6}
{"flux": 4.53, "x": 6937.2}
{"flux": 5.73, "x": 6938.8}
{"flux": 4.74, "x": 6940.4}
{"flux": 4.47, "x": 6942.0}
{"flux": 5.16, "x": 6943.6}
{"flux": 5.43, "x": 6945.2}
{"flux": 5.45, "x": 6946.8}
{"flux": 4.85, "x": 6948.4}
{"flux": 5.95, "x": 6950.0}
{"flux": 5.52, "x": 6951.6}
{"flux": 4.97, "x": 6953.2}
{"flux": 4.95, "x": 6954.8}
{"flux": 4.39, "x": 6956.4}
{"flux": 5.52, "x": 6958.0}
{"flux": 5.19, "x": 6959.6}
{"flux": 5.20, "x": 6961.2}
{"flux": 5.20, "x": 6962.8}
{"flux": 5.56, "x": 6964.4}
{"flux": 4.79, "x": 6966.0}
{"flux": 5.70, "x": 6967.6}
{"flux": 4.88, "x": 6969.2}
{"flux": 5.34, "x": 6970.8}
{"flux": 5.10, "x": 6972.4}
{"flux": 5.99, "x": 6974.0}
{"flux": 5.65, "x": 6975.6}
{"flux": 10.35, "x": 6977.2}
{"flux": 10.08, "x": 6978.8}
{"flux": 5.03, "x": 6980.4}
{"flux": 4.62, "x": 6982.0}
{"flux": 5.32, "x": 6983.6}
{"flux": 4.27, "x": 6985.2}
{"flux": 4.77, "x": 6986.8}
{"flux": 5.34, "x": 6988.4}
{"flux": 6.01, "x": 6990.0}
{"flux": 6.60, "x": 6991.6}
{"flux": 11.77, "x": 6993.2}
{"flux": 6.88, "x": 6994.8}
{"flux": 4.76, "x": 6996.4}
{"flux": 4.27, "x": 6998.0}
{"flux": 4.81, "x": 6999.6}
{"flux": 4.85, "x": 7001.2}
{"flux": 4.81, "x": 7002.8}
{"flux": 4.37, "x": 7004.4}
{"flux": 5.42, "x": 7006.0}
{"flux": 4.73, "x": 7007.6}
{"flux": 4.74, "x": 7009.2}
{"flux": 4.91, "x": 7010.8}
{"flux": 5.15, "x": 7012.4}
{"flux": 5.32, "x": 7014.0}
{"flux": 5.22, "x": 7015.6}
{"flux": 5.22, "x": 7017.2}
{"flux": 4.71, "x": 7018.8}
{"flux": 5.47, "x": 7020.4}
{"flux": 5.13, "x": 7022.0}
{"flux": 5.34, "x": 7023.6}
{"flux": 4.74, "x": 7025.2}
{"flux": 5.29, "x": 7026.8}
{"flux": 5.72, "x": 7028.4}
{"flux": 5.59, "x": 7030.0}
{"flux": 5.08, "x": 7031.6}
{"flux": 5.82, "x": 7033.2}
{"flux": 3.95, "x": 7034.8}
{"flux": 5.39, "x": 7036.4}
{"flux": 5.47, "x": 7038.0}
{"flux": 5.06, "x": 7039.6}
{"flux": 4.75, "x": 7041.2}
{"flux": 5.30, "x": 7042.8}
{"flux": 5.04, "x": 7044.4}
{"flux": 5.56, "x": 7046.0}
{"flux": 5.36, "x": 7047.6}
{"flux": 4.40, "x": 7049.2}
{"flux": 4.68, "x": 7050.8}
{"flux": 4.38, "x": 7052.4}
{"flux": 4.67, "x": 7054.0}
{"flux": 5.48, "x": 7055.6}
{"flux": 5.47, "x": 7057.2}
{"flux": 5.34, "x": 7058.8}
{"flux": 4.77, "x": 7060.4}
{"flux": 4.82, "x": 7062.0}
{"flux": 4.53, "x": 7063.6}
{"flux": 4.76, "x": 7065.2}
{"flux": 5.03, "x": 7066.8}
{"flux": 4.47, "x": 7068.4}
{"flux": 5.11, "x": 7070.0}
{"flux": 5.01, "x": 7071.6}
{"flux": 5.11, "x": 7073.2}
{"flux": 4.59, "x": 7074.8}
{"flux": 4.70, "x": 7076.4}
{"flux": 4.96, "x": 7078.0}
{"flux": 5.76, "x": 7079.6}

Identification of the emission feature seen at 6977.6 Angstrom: [S II] 6716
